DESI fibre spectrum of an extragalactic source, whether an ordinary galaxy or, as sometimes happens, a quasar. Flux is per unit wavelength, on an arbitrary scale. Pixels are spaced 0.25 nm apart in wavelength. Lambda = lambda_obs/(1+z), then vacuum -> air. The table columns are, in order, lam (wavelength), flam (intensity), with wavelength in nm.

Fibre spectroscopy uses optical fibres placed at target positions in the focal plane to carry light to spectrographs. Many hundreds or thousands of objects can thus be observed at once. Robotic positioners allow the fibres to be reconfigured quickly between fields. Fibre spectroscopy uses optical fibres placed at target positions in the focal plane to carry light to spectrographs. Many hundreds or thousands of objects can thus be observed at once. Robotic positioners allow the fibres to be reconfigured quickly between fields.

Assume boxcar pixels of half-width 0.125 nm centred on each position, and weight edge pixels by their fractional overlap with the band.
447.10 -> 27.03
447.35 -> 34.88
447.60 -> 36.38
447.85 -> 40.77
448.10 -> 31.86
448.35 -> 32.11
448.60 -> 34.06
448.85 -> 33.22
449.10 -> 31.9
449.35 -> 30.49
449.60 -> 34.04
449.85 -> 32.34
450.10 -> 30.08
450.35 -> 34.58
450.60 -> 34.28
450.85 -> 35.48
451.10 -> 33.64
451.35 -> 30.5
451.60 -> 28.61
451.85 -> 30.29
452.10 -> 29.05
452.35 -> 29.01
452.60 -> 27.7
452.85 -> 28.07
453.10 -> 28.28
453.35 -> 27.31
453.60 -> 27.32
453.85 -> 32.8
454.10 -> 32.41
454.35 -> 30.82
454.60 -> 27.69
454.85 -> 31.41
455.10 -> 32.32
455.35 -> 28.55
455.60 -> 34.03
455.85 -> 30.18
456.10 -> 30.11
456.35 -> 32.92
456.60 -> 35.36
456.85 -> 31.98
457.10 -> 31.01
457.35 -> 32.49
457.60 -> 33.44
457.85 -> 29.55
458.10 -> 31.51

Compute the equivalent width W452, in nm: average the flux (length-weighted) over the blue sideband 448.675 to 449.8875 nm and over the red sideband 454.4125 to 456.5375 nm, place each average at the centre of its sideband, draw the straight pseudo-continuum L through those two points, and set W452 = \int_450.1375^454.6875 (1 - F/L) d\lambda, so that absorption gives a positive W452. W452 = 0.19 nm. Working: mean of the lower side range 32.5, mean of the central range 30.5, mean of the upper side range 31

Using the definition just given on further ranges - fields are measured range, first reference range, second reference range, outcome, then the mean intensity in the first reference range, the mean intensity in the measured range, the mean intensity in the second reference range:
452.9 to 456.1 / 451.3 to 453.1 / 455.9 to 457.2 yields 0.05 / 28.9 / 30.2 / 32.2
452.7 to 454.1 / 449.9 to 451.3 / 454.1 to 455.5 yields 0.10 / 33.4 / 29.1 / 30.4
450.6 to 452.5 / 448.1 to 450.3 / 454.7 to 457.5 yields 0.06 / 32.3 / 31.1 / 31.8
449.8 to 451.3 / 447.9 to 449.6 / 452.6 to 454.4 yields -0.09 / 32.8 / 33.3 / 29.4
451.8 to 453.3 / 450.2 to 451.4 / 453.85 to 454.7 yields 0.17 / 33.8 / 28.6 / 30.8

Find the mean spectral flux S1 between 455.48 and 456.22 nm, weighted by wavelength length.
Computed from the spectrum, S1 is 31.4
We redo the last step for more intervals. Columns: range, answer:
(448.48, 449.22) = 33.1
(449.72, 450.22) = 31.2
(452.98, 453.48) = 27.8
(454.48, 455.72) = 30.8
